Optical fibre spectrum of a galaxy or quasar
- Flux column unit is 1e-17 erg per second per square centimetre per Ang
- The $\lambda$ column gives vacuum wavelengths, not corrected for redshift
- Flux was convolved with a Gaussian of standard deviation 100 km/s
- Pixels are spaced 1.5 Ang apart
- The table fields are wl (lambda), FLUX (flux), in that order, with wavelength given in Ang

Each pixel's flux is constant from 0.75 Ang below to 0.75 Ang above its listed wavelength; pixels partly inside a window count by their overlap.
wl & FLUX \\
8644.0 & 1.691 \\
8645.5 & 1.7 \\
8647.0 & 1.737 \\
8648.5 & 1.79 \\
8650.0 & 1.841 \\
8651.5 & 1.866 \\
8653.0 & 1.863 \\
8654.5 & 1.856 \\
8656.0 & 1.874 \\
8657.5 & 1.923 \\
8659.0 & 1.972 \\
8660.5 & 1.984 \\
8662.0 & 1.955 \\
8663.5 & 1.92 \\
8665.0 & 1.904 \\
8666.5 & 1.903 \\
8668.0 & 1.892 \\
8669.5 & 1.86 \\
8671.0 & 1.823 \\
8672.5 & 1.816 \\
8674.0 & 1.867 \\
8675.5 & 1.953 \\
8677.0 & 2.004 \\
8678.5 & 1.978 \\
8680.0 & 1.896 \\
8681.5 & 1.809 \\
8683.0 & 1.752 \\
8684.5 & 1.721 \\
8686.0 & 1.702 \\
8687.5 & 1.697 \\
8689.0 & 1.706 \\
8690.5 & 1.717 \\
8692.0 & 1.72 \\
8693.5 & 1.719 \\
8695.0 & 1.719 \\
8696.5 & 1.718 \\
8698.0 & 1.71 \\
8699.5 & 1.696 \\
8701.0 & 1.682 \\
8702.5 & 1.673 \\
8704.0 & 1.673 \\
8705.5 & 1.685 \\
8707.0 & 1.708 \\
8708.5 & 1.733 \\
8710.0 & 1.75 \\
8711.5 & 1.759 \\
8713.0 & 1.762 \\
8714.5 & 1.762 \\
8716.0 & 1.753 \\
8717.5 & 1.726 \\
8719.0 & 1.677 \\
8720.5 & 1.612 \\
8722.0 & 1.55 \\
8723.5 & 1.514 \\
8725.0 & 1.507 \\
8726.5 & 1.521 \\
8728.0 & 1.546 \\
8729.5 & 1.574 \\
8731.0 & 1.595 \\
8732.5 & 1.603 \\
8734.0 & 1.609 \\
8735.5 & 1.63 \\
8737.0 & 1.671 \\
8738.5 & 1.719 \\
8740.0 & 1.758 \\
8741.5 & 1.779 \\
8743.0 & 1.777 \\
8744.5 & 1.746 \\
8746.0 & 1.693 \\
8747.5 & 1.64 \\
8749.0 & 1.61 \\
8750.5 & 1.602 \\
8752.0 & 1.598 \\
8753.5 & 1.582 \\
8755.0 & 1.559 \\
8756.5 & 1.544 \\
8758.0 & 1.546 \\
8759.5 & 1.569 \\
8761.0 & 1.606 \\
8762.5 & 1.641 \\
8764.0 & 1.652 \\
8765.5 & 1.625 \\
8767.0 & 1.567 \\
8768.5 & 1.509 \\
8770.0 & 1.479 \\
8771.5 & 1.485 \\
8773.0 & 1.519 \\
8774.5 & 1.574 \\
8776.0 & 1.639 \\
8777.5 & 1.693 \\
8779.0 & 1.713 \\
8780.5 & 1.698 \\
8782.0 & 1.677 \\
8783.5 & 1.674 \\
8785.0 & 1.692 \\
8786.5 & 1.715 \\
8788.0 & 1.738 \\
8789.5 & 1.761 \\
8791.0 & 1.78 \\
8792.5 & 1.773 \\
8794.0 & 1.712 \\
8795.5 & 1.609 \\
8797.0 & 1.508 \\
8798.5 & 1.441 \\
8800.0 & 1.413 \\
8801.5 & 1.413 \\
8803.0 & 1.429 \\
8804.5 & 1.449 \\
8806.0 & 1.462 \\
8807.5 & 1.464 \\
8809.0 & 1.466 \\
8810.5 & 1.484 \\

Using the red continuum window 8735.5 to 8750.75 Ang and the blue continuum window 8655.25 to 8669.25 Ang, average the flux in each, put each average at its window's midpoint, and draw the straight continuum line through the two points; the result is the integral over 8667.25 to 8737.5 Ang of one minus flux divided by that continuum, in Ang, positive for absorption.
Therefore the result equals 3.7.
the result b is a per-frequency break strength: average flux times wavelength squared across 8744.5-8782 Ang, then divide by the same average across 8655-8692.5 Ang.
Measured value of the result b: 0.9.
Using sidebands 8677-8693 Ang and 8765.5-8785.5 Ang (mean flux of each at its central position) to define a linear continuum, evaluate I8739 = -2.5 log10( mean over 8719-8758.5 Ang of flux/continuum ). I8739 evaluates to 0.038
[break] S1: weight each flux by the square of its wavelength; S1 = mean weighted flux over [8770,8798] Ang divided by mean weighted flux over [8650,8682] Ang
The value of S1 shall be 0.90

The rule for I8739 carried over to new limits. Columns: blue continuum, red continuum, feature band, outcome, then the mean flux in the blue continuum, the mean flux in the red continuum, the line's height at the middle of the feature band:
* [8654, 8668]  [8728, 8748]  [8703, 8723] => 0.03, 1.92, 1.67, 1.75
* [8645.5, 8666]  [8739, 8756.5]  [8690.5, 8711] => 0.04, 1.88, 1.66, 1.77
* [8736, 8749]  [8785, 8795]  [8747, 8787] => 0.08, 1.71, 1.74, 1.73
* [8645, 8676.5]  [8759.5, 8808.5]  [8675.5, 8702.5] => 0.03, 1.87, 1.6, 1.81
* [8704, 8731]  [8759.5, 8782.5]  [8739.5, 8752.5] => -0.04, 1.65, 1.6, 1.63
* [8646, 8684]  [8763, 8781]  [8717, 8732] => 0.09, 1.88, 1.6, 1.72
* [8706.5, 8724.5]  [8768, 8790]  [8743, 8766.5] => 0.03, 1.69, 1.64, 1.66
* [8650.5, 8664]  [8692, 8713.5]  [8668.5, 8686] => -0.02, 1.91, 1.71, 1.82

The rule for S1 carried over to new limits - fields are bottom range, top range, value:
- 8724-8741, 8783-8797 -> 1.07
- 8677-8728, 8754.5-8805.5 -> 0.95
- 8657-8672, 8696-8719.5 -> 0.91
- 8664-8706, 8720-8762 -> 0.92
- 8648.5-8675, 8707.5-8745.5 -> 0.90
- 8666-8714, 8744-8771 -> 0.91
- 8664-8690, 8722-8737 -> 0.86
